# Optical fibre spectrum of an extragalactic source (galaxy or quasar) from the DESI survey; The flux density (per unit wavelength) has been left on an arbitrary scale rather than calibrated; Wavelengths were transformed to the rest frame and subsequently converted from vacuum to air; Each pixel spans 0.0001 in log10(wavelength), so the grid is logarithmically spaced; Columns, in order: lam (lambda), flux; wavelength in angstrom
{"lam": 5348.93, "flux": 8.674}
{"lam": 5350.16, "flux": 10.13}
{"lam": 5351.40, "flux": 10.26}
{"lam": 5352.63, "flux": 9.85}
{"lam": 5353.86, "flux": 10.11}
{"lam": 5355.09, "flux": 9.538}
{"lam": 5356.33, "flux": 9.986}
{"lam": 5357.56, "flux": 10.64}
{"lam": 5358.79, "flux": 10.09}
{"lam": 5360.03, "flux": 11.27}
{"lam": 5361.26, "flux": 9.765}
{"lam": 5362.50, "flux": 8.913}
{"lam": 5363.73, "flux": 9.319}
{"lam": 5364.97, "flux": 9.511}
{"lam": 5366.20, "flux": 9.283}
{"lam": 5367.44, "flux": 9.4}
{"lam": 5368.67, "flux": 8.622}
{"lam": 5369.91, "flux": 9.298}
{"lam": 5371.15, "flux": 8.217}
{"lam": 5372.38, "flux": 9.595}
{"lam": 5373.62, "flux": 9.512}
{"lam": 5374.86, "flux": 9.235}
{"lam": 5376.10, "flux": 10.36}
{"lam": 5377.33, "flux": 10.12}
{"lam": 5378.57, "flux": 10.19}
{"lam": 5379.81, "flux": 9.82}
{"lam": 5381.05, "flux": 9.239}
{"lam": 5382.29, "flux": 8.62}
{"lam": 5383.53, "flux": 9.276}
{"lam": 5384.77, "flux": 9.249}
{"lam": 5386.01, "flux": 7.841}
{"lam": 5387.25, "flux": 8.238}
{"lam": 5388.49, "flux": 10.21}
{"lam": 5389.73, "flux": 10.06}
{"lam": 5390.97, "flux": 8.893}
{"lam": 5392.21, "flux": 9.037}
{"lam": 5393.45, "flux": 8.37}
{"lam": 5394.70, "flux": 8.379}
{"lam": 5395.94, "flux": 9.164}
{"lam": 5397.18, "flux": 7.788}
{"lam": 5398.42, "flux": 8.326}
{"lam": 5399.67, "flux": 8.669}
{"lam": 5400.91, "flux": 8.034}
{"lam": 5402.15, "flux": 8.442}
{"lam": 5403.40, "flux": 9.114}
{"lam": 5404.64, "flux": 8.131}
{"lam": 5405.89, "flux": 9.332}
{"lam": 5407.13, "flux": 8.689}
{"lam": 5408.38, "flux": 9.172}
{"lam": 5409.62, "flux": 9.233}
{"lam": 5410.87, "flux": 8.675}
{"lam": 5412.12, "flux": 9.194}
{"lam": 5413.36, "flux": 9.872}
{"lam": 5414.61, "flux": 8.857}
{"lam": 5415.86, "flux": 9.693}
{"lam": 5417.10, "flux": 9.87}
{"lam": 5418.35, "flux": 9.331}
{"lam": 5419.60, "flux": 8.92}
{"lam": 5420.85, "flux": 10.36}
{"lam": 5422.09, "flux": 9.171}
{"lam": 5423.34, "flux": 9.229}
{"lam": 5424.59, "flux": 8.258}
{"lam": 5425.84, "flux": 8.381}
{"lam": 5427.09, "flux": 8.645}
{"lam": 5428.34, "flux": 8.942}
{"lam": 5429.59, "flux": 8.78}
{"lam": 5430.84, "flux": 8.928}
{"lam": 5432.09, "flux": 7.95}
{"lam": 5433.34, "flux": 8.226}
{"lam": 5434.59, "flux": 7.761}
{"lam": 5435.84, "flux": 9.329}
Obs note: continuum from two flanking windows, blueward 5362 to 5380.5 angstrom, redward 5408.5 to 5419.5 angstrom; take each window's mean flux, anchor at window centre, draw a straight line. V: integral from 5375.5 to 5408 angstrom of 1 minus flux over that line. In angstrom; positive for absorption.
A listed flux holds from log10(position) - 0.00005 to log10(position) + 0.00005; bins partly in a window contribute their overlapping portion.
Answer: 1.4 angstrom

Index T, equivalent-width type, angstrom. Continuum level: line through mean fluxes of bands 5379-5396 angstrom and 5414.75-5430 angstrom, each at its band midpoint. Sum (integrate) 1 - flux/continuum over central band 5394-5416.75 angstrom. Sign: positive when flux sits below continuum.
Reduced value 0.6 angstrom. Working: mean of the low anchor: 9.03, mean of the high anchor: 9.13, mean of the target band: 8.83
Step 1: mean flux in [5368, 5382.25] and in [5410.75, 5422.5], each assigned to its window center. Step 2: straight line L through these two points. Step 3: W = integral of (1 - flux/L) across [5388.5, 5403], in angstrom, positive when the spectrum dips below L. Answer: 1.1 angstrom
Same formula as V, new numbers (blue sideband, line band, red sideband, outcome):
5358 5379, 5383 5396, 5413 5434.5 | 0.54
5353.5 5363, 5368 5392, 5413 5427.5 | 1.14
